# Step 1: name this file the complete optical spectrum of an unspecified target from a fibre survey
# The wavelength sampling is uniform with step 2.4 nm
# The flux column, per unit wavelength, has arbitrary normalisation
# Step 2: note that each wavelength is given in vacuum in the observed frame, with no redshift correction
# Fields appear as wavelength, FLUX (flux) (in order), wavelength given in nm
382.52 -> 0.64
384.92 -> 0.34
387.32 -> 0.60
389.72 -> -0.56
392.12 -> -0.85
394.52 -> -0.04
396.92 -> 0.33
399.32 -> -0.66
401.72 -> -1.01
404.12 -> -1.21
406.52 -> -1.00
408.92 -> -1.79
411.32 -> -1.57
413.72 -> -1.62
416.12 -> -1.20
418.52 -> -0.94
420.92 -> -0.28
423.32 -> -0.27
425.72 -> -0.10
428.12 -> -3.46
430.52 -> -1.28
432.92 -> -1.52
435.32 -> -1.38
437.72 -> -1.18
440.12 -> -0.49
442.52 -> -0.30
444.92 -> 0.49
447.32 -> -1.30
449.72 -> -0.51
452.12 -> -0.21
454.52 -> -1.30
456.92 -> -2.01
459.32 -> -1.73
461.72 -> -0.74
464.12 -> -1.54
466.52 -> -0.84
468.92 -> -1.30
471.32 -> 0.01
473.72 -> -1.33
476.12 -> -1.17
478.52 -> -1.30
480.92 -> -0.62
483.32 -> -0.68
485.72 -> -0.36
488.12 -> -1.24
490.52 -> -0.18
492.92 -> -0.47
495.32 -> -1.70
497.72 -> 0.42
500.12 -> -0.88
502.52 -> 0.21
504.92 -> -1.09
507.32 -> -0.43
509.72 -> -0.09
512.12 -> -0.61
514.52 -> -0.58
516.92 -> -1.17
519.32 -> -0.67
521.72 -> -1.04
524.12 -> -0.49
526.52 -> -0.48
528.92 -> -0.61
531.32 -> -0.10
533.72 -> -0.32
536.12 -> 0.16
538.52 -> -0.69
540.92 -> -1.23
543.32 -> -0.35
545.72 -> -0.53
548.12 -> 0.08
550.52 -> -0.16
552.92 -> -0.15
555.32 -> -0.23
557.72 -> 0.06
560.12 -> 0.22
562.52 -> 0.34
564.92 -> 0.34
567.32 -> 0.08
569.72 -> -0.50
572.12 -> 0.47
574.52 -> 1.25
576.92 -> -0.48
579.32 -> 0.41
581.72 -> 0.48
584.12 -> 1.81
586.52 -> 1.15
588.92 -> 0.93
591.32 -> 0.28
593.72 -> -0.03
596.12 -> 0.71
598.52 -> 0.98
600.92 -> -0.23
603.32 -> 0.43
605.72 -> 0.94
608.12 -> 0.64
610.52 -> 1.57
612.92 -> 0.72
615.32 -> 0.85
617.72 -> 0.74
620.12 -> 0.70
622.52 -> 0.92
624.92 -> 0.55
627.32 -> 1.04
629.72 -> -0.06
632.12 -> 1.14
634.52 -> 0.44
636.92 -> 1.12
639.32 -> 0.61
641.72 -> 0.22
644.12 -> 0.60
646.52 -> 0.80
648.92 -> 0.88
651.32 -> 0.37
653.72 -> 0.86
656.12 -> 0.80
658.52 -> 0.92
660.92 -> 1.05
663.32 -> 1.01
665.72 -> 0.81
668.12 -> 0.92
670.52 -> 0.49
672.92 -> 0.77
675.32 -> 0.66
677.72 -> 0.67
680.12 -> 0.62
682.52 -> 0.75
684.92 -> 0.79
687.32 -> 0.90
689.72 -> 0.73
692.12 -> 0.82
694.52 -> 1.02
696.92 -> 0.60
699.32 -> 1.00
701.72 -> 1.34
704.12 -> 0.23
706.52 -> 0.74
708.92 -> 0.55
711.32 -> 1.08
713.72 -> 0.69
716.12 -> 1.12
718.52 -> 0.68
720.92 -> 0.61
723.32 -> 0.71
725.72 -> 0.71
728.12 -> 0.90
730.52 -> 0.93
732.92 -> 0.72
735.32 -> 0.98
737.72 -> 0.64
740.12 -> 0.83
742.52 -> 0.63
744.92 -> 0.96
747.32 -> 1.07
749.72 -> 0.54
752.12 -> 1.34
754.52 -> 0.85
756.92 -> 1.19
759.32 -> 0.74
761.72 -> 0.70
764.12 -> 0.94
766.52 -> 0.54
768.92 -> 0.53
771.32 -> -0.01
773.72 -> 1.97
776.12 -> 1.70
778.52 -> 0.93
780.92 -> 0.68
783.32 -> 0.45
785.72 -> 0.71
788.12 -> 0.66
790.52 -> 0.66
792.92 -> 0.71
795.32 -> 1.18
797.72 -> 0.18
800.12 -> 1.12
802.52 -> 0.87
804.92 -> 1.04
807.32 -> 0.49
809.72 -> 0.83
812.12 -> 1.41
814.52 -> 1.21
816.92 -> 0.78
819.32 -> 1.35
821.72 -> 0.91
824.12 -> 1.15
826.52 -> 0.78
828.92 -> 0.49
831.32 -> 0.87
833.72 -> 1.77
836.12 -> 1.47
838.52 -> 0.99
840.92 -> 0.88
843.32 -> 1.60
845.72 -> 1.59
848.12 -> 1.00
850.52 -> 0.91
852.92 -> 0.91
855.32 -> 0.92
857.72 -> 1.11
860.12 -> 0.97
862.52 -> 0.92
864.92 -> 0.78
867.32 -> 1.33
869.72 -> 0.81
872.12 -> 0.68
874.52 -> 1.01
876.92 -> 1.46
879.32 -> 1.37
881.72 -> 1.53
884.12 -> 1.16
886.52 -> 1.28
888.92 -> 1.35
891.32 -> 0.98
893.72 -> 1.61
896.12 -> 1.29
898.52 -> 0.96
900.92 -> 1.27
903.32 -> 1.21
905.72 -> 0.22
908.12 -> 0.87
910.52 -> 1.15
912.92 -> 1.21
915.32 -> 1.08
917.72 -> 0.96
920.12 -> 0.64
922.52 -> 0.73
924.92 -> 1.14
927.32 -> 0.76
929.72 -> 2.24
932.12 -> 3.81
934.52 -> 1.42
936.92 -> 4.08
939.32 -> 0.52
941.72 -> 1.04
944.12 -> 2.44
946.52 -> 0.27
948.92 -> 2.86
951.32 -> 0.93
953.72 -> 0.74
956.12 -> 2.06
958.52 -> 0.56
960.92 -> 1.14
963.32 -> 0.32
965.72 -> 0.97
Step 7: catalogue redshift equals 1.078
